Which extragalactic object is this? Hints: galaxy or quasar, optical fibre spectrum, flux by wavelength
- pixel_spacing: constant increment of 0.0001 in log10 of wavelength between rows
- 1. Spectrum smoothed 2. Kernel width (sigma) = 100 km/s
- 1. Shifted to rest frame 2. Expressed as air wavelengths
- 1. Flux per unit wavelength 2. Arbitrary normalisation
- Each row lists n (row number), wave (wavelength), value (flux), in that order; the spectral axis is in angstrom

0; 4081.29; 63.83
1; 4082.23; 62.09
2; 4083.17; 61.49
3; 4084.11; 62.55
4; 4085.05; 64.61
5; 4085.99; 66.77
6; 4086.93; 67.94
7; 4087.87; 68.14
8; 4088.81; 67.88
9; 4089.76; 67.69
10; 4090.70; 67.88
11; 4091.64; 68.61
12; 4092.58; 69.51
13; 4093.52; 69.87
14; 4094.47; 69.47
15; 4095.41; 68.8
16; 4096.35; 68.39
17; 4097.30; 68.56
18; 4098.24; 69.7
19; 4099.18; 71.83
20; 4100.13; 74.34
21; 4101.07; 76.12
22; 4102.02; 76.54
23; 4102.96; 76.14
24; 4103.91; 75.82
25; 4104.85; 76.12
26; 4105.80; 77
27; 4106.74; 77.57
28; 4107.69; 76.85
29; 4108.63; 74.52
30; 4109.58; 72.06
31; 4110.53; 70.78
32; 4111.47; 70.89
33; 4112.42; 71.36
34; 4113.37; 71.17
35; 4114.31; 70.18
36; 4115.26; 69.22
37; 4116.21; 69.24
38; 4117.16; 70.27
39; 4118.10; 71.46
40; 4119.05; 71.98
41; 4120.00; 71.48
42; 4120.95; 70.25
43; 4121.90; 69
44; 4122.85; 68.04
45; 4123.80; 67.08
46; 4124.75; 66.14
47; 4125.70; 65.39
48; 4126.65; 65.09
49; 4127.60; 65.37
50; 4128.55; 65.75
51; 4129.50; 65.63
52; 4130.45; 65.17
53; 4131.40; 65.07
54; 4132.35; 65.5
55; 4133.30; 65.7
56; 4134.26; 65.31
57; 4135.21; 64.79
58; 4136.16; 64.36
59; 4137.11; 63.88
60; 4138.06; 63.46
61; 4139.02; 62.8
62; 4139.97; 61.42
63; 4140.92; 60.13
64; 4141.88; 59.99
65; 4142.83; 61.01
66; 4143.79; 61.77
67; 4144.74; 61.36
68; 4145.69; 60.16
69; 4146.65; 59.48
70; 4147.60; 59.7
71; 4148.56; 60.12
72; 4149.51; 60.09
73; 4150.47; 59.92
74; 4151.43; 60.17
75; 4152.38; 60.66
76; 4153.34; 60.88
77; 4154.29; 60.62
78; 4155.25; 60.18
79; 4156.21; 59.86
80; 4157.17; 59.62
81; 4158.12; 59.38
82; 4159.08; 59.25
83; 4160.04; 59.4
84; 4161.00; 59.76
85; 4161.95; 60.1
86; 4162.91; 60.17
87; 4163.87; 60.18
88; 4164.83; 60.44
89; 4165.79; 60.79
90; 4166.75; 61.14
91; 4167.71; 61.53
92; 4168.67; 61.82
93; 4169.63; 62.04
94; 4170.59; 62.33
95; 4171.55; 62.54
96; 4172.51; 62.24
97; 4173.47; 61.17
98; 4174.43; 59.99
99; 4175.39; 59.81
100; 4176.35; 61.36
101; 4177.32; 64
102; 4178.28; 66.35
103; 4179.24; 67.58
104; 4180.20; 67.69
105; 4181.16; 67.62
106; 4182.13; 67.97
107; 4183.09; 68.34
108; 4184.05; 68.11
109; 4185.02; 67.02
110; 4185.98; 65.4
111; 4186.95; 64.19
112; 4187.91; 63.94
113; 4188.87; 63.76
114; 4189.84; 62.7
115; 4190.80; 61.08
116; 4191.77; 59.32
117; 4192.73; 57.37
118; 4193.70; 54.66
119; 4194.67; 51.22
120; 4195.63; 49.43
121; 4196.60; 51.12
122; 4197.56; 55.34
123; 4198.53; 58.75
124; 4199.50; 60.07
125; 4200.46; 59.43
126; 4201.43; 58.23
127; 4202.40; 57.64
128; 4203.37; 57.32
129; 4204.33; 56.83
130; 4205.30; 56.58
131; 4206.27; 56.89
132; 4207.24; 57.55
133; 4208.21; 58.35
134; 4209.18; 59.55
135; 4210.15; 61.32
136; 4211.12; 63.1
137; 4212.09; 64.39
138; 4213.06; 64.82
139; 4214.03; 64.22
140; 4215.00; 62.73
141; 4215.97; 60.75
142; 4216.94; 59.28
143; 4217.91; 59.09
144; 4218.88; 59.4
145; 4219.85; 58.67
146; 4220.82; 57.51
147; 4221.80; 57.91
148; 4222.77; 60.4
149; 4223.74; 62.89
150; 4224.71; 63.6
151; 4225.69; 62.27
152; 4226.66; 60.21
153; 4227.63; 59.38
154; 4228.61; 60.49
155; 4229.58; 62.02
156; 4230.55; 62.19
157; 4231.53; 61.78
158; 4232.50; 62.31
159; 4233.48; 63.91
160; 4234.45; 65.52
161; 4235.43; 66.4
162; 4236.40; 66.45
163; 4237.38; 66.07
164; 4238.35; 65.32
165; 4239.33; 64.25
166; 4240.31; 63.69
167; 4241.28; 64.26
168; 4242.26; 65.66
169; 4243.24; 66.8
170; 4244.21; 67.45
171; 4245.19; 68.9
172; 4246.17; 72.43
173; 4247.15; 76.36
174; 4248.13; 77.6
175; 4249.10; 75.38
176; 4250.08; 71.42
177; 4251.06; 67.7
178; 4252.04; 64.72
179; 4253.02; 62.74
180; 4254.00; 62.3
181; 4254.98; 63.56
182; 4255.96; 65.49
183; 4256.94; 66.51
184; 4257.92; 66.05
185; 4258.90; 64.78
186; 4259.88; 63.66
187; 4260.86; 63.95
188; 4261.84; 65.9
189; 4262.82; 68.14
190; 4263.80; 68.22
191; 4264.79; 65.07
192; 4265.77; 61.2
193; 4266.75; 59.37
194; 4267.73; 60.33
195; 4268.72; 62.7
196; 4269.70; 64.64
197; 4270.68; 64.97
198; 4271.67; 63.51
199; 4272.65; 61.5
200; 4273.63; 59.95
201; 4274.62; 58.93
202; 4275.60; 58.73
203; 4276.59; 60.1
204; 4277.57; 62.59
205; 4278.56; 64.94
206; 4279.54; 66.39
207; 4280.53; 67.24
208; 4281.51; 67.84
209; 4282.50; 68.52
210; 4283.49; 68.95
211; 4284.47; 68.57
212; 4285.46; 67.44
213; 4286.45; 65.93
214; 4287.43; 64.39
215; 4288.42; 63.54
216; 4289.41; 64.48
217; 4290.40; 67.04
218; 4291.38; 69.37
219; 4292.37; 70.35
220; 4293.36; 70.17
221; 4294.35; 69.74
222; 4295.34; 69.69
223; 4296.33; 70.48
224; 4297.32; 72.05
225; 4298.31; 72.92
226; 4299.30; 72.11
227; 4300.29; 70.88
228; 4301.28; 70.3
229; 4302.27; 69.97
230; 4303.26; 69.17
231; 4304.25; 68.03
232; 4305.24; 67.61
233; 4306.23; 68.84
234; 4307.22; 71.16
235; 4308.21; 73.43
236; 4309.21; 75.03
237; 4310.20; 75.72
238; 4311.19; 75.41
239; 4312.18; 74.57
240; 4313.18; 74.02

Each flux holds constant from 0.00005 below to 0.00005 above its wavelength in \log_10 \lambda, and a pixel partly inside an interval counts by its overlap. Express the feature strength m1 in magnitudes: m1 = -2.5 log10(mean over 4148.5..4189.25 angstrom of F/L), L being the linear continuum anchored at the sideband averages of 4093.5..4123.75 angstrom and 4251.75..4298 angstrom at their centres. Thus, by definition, 0.12 mag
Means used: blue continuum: 72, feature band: 62.3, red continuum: 65.3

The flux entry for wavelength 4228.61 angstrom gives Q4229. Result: 60.49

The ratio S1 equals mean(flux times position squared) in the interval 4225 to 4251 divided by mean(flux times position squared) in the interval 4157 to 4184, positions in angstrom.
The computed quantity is 1.1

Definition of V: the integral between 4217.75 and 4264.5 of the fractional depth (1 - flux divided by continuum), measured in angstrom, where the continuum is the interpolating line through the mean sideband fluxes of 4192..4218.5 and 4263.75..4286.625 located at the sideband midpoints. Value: -2.8 angstrom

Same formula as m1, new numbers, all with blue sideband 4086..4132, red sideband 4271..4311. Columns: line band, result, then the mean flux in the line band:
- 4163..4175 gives 0.13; 61.3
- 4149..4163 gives 0.16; 60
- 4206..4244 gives 0.11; 62.2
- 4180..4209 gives 0.15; 60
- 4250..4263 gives 0.05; 65.2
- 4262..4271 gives 0.07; 63.9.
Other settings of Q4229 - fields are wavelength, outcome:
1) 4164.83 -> 60.44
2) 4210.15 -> 61.32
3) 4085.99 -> 66.77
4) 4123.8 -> 67.08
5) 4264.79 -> 65.07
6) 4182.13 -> 67.97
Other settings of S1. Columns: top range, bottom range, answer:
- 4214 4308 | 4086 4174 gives 1.06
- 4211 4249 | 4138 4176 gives 1.09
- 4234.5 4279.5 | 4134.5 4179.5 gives 1.12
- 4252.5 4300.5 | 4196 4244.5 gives 1.10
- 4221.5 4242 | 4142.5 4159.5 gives 1.09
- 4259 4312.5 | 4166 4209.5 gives 1.16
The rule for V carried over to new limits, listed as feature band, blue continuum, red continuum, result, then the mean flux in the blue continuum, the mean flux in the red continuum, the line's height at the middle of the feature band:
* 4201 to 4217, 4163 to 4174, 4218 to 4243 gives 0.55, 61.4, 62.5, 62.1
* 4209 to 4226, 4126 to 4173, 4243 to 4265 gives 1.13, 61.8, 67.7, 65.6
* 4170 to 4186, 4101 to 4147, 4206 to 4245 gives 0.08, 68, 62.3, 65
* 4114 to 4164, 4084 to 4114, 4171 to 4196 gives 2.63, 71.2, 62.6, 67.1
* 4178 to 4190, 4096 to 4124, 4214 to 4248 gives 0.11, 72.2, 63.6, 66.9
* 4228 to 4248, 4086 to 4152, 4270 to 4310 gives 0.52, 67.7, 67.5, 67.5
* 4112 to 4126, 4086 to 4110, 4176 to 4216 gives -0.01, 71.8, 61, 69.5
